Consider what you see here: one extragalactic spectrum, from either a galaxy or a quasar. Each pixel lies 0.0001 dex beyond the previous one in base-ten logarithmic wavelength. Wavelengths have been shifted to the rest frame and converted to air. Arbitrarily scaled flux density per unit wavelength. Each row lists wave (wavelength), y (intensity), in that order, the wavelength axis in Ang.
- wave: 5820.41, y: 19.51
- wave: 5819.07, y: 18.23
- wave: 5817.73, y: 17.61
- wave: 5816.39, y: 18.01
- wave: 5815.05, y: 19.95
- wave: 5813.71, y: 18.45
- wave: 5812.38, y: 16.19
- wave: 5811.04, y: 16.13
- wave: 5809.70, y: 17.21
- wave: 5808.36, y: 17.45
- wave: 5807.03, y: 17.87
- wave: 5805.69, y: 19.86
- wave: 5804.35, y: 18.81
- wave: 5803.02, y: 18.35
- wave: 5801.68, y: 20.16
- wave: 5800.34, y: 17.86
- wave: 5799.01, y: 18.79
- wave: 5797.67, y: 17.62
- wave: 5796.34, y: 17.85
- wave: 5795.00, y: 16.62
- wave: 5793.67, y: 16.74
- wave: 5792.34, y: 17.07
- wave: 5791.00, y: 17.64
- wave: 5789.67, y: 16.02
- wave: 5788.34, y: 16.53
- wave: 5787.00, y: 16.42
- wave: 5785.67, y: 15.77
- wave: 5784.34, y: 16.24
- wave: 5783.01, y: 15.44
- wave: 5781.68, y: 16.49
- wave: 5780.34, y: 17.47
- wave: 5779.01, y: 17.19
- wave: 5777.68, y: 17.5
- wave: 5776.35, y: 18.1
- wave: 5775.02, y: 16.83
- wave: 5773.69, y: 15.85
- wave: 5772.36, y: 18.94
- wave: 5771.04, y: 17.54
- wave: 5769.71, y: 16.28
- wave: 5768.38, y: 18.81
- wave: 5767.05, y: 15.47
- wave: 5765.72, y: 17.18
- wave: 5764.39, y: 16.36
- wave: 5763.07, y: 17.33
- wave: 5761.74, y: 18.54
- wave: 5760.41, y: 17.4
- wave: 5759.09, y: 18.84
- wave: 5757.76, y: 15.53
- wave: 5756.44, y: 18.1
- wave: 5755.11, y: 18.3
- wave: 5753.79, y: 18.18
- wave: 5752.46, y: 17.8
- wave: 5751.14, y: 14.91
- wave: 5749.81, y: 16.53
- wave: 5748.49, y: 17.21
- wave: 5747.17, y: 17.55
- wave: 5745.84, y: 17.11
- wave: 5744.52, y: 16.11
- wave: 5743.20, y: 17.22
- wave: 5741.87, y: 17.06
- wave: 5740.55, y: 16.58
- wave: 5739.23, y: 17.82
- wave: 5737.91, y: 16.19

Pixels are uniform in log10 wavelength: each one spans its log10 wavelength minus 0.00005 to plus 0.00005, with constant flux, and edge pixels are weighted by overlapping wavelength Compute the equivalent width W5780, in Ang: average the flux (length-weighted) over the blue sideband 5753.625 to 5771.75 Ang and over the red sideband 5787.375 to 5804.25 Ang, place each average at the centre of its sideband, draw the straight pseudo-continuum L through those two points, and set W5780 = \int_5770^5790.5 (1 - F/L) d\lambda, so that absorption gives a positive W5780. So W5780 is 0.82 Ang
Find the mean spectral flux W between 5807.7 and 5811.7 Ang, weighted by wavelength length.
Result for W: 16.9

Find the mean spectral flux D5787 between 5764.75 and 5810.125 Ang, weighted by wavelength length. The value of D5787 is 17.3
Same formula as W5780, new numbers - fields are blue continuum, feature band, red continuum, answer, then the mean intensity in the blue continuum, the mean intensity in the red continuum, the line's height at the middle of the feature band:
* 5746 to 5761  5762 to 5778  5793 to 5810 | 0.3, 17.3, 18.1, 17.6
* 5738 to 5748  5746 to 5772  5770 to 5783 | -0.3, 17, 17.2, 17.1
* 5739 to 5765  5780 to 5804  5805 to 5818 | 0.7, 17.2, 17.9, 17.7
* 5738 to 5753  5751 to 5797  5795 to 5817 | 0.9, 16.9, 18.1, 17.5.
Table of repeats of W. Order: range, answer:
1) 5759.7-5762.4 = 18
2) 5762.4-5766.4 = 16.9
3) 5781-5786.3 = 16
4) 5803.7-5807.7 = 18.8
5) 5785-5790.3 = 16.2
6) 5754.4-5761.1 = 17.7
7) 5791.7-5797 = 17.1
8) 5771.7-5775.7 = 17.2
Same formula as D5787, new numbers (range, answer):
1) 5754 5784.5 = 17.2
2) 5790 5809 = 18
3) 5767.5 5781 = 17.4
